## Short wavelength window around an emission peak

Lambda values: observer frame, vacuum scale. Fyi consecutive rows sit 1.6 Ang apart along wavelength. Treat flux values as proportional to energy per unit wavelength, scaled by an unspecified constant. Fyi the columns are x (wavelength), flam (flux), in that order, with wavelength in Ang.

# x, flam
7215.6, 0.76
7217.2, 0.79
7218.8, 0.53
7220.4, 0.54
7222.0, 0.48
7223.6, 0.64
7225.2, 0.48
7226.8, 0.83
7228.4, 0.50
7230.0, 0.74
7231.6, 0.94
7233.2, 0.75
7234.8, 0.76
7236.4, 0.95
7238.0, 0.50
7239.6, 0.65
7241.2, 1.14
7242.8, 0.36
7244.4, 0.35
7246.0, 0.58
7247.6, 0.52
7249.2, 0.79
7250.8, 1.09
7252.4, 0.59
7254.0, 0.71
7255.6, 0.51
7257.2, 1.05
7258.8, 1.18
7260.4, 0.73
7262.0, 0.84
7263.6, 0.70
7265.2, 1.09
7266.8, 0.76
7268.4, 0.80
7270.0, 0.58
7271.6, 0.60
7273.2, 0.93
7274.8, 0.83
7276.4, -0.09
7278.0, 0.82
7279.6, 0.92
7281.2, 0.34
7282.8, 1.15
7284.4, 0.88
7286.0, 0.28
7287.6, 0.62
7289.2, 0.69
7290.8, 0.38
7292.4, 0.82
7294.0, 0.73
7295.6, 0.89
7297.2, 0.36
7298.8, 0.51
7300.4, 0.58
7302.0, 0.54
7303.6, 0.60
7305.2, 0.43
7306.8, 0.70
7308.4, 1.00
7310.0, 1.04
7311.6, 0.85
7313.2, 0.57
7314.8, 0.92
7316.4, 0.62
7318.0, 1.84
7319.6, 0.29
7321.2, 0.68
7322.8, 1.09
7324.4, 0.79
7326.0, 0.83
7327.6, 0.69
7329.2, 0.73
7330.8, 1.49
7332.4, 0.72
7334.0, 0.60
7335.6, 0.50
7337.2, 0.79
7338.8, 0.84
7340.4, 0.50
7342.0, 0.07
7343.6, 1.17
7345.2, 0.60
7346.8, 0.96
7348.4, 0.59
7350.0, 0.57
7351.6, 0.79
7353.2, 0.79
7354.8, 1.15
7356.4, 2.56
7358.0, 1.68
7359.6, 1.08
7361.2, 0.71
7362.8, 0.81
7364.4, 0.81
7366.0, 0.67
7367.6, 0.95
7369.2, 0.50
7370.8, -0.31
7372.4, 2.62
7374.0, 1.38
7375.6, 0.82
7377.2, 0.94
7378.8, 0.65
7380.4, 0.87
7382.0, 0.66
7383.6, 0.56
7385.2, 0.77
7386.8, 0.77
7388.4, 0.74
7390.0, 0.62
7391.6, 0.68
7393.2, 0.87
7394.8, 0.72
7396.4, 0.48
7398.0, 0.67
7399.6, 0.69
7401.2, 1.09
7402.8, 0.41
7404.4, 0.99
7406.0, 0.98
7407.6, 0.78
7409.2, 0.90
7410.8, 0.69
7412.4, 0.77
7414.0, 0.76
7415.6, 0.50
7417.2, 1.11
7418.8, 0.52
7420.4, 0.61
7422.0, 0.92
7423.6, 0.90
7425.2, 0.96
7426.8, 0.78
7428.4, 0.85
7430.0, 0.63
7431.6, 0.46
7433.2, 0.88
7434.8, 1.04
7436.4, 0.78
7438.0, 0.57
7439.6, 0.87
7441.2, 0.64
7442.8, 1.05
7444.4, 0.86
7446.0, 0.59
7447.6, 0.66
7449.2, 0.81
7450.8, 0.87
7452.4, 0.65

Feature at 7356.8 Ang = [S II]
